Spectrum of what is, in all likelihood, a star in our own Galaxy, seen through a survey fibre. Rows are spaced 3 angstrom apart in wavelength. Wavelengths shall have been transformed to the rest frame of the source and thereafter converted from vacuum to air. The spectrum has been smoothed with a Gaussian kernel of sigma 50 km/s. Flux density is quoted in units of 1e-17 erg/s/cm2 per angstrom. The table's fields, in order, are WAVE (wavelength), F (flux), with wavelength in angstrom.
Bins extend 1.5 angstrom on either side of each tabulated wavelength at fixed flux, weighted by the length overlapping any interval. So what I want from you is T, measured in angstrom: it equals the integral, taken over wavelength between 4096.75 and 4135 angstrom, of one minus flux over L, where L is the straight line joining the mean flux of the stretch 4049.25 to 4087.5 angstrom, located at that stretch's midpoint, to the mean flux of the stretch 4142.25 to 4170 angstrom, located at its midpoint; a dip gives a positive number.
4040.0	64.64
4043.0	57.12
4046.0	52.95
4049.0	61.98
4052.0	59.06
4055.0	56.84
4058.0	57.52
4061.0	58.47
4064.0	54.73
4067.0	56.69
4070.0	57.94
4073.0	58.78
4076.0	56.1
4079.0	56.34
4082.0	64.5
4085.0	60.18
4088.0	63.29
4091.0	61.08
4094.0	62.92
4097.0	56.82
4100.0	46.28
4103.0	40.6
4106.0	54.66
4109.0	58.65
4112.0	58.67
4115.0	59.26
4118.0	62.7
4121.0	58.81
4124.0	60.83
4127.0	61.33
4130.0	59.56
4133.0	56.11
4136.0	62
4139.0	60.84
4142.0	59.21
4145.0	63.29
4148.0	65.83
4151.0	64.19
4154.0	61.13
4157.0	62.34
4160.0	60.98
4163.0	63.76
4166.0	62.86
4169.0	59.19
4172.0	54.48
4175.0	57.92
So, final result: 2.6 angstrom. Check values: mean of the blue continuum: 58.4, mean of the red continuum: 62.5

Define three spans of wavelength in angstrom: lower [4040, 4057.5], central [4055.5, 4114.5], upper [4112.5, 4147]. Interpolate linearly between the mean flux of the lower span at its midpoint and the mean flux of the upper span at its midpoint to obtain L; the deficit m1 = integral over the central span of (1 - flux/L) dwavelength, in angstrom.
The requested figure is 2.1 angstrom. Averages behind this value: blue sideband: 58.2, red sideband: 60.4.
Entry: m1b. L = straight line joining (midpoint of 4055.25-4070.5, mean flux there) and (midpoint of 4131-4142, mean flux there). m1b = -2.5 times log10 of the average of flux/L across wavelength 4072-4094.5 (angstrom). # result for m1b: -0.05 mag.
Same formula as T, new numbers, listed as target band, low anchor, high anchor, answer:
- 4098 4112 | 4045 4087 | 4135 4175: 2.0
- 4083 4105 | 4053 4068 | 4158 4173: 0.8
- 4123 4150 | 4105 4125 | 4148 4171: -0.2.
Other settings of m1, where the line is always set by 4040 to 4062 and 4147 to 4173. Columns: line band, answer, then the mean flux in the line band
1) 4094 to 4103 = 1.2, 51.6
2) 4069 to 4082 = 0.2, 58.1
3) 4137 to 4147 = 0.0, 61.4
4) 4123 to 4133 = 0.1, 59.9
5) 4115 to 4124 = 0.0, 60.5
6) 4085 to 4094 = -0.4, 62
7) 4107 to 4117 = 0.2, 58.8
